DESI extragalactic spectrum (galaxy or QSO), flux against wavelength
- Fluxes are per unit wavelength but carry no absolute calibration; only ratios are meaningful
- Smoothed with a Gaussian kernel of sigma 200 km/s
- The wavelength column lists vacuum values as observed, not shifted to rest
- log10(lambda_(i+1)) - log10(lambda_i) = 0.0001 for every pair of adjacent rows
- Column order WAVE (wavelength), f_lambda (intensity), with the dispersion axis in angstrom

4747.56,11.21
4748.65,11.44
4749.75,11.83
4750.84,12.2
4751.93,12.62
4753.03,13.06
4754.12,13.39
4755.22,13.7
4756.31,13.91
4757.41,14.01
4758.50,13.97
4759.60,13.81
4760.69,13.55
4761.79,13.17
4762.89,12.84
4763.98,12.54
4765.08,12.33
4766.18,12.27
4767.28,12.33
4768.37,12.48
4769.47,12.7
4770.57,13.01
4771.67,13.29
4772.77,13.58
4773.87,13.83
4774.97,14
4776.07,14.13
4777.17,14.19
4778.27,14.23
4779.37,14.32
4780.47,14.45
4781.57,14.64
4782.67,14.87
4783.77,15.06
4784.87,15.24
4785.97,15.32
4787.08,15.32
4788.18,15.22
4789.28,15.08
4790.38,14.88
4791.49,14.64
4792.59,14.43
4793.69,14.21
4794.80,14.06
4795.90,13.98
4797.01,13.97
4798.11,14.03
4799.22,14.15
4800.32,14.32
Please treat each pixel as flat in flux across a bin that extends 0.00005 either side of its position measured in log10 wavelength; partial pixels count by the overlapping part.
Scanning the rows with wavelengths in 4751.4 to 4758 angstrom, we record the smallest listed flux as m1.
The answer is 12.62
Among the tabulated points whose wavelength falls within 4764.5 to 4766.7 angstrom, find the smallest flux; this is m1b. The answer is 12.27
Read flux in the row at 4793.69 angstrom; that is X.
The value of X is 14.21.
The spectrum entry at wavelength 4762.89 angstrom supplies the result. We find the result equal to 12.84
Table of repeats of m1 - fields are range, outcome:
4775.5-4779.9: 14.13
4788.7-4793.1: 14.43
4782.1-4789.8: 14.87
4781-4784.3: 14.64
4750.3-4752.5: 12.2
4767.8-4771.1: 12.48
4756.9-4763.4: 12.84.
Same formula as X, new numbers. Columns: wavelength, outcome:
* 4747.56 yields 11.21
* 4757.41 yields 14.01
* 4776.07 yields 14.13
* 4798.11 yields 14.03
